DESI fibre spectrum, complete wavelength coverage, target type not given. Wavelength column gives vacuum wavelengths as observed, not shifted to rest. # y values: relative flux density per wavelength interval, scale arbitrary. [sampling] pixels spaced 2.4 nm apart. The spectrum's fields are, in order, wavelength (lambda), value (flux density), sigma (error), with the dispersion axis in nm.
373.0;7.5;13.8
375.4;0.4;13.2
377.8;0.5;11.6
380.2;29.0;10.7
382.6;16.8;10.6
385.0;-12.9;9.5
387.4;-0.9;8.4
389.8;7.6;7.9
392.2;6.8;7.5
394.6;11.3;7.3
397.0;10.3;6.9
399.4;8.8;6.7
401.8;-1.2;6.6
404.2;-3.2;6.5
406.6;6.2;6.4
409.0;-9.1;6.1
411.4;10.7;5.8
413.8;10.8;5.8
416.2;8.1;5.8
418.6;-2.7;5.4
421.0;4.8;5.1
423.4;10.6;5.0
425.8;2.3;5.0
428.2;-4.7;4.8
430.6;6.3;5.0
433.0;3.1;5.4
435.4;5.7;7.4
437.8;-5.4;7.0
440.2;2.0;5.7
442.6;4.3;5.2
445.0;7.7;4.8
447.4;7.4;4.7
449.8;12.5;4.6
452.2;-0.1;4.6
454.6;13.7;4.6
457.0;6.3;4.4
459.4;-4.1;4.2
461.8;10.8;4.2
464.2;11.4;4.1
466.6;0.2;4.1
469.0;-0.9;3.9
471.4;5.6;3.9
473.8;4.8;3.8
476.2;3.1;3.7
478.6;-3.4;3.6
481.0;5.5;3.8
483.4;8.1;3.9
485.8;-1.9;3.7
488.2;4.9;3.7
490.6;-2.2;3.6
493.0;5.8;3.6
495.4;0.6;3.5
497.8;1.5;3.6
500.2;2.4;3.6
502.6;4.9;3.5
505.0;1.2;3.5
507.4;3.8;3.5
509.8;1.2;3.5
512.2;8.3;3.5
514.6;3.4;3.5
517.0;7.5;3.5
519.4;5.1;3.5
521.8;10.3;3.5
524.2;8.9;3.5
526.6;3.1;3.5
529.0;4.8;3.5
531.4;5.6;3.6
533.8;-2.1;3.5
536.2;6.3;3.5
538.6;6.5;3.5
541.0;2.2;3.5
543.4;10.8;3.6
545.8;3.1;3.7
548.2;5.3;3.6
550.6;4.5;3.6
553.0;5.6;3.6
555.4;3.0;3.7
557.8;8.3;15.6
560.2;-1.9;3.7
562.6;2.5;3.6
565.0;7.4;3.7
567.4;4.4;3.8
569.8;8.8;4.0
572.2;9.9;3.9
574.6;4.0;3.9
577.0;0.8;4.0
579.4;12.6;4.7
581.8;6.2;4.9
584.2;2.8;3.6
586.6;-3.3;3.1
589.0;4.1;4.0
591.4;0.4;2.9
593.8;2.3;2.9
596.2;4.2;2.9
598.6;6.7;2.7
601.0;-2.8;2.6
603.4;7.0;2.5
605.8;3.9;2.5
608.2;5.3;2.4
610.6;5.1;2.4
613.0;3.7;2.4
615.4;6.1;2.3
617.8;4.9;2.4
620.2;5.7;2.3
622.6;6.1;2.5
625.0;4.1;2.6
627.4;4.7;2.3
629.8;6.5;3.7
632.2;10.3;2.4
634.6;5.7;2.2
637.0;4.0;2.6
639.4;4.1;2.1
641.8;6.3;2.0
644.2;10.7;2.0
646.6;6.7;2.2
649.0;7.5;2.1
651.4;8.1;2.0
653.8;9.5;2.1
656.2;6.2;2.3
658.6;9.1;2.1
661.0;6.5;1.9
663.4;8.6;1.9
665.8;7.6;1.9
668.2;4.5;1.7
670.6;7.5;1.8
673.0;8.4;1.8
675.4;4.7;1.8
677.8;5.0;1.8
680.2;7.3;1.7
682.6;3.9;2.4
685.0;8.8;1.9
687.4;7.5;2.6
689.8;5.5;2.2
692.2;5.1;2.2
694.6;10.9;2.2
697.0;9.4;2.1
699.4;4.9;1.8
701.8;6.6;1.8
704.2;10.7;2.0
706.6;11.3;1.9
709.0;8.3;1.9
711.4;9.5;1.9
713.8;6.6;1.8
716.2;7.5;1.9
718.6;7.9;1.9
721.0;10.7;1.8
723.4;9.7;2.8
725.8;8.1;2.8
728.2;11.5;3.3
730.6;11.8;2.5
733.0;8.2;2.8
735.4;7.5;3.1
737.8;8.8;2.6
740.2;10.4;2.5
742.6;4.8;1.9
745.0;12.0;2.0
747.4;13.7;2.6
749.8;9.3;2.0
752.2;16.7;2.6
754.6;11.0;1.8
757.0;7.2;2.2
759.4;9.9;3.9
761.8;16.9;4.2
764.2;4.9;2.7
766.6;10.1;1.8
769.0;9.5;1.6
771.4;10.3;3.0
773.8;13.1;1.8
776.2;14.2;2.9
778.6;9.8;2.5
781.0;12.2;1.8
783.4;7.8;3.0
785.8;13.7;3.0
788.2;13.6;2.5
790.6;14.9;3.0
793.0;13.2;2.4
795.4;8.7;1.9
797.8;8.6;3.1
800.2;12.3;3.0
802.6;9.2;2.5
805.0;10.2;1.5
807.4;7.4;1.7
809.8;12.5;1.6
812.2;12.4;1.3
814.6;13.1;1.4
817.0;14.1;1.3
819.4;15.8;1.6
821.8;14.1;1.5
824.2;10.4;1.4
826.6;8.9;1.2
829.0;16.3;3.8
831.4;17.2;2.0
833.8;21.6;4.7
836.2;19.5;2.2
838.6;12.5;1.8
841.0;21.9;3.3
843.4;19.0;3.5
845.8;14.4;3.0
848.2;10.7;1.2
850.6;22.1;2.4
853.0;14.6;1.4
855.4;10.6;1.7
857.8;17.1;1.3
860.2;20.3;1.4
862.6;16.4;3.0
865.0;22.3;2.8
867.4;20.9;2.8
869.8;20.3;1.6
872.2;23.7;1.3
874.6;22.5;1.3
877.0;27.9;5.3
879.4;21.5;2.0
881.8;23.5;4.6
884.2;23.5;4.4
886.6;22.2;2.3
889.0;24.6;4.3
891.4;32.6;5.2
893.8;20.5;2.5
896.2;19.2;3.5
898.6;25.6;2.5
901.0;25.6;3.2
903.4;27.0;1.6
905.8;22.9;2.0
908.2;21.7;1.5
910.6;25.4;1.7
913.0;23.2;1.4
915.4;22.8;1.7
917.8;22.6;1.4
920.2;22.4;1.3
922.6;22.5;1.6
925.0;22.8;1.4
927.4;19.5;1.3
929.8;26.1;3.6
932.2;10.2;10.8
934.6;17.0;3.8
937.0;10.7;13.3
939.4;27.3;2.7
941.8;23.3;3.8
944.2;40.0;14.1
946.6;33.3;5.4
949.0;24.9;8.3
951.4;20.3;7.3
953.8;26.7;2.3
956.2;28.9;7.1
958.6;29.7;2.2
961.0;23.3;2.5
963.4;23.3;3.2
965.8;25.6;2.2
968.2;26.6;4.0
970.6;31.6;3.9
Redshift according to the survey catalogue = 1.15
